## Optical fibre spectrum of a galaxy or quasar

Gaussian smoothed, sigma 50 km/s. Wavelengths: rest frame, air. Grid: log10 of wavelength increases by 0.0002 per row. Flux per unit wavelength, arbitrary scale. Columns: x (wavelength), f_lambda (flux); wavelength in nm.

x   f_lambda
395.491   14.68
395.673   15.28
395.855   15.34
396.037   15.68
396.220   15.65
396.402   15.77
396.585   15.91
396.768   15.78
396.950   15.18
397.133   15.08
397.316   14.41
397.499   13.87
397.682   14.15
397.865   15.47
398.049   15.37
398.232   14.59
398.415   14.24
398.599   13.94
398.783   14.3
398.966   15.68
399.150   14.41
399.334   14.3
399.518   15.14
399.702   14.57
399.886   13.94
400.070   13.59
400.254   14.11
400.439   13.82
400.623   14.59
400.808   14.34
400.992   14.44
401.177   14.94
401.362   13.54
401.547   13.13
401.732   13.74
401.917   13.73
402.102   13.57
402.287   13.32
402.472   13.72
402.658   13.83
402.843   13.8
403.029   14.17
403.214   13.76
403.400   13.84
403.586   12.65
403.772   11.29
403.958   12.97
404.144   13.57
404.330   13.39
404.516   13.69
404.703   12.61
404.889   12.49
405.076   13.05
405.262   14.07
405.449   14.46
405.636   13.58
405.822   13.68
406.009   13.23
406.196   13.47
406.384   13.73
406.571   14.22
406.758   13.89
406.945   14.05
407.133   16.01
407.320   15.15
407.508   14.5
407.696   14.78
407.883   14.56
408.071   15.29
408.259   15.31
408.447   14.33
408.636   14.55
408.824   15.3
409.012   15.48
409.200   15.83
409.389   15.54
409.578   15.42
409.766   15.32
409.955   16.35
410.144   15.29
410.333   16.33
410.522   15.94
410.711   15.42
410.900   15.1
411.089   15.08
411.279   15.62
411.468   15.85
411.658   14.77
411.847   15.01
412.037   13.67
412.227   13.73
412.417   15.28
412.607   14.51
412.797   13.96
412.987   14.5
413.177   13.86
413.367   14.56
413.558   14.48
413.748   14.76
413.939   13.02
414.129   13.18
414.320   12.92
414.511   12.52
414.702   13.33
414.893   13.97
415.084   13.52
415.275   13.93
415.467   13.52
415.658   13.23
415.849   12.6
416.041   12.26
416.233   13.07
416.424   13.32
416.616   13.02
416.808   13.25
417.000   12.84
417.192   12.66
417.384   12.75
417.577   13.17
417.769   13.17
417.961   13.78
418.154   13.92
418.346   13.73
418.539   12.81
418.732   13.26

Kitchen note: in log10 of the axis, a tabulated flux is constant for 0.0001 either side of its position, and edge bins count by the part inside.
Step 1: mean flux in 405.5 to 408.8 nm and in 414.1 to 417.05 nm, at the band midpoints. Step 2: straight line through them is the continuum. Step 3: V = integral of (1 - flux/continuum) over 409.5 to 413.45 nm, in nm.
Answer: -0.36 nm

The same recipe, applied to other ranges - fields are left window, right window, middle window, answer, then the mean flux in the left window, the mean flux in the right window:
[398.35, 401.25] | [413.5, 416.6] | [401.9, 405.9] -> 0.20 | 14.4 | 13.3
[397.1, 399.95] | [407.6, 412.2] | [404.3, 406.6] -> 0.23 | 14.6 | 15.2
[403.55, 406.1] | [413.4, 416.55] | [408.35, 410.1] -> -0.27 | 13.2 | 13.4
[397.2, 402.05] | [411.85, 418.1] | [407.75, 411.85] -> -0.46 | 14.3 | 13.5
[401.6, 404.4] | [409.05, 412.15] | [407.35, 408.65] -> -0.01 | 13.4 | 15.4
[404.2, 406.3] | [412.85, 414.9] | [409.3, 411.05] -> -0.26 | 13.4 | 13.7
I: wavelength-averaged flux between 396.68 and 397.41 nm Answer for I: 15.1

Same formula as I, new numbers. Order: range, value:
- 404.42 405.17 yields 13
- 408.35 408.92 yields 14.7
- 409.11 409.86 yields 15.5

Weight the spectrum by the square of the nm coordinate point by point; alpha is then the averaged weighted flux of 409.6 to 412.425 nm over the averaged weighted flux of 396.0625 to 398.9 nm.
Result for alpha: 1.1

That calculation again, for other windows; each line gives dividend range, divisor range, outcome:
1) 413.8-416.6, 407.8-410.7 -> 0.88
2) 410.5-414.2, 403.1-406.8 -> 1.13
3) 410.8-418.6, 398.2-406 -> 1.06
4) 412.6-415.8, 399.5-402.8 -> 1.05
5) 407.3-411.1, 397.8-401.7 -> 1.11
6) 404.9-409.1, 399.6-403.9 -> 1.07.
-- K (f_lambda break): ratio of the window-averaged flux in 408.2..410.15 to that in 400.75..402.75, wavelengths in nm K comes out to 1.11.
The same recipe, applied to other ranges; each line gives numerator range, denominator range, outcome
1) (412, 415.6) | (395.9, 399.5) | 0.93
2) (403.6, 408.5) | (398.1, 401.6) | 0.97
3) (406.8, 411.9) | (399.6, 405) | 1.12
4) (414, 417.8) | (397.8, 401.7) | 0.91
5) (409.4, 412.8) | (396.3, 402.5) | 1.05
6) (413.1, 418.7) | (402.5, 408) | 0.97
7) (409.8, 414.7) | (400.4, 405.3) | 1.08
